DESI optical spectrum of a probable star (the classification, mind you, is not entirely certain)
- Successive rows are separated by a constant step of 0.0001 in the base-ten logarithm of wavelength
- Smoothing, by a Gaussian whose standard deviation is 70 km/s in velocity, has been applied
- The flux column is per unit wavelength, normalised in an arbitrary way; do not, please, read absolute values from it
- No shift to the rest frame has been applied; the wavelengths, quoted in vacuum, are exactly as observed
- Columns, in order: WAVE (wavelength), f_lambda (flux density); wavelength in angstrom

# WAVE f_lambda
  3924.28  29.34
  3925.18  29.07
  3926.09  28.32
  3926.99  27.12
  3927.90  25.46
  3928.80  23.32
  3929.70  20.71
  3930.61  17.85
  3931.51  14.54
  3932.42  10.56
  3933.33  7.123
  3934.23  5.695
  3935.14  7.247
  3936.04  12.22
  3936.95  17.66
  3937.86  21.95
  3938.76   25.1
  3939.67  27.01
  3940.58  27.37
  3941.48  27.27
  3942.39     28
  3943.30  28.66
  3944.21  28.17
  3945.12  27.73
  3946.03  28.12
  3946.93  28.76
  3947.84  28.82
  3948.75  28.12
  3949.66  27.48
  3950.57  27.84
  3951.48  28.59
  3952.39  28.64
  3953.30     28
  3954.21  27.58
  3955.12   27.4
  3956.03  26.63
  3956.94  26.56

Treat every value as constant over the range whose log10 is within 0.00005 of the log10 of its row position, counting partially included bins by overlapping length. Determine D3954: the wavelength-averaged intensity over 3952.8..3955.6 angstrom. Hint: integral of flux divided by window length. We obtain 27.7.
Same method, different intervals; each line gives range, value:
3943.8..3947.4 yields 28.2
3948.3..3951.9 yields 28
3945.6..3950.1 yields 28.3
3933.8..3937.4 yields 10.7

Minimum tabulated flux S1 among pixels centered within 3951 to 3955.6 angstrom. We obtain 27.4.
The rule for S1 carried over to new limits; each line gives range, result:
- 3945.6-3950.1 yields 27.48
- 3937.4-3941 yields 21.95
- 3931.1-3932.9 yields 10.56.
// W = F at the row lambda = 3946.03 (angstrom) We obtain 28.12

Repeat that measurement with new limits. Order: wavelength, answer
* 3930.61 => 17.85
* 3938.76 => 25.1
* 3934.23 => 5.695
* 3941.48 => 27.27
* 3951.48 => 28.59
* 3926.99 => 27.12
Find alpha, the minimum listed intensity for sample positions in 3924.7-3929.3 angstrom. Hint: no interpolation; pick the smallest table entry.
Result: 23.32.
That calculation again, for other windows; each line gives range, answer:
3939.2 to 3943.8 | 27.01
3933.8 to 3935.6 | 5.695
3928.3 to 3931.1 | 17.85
